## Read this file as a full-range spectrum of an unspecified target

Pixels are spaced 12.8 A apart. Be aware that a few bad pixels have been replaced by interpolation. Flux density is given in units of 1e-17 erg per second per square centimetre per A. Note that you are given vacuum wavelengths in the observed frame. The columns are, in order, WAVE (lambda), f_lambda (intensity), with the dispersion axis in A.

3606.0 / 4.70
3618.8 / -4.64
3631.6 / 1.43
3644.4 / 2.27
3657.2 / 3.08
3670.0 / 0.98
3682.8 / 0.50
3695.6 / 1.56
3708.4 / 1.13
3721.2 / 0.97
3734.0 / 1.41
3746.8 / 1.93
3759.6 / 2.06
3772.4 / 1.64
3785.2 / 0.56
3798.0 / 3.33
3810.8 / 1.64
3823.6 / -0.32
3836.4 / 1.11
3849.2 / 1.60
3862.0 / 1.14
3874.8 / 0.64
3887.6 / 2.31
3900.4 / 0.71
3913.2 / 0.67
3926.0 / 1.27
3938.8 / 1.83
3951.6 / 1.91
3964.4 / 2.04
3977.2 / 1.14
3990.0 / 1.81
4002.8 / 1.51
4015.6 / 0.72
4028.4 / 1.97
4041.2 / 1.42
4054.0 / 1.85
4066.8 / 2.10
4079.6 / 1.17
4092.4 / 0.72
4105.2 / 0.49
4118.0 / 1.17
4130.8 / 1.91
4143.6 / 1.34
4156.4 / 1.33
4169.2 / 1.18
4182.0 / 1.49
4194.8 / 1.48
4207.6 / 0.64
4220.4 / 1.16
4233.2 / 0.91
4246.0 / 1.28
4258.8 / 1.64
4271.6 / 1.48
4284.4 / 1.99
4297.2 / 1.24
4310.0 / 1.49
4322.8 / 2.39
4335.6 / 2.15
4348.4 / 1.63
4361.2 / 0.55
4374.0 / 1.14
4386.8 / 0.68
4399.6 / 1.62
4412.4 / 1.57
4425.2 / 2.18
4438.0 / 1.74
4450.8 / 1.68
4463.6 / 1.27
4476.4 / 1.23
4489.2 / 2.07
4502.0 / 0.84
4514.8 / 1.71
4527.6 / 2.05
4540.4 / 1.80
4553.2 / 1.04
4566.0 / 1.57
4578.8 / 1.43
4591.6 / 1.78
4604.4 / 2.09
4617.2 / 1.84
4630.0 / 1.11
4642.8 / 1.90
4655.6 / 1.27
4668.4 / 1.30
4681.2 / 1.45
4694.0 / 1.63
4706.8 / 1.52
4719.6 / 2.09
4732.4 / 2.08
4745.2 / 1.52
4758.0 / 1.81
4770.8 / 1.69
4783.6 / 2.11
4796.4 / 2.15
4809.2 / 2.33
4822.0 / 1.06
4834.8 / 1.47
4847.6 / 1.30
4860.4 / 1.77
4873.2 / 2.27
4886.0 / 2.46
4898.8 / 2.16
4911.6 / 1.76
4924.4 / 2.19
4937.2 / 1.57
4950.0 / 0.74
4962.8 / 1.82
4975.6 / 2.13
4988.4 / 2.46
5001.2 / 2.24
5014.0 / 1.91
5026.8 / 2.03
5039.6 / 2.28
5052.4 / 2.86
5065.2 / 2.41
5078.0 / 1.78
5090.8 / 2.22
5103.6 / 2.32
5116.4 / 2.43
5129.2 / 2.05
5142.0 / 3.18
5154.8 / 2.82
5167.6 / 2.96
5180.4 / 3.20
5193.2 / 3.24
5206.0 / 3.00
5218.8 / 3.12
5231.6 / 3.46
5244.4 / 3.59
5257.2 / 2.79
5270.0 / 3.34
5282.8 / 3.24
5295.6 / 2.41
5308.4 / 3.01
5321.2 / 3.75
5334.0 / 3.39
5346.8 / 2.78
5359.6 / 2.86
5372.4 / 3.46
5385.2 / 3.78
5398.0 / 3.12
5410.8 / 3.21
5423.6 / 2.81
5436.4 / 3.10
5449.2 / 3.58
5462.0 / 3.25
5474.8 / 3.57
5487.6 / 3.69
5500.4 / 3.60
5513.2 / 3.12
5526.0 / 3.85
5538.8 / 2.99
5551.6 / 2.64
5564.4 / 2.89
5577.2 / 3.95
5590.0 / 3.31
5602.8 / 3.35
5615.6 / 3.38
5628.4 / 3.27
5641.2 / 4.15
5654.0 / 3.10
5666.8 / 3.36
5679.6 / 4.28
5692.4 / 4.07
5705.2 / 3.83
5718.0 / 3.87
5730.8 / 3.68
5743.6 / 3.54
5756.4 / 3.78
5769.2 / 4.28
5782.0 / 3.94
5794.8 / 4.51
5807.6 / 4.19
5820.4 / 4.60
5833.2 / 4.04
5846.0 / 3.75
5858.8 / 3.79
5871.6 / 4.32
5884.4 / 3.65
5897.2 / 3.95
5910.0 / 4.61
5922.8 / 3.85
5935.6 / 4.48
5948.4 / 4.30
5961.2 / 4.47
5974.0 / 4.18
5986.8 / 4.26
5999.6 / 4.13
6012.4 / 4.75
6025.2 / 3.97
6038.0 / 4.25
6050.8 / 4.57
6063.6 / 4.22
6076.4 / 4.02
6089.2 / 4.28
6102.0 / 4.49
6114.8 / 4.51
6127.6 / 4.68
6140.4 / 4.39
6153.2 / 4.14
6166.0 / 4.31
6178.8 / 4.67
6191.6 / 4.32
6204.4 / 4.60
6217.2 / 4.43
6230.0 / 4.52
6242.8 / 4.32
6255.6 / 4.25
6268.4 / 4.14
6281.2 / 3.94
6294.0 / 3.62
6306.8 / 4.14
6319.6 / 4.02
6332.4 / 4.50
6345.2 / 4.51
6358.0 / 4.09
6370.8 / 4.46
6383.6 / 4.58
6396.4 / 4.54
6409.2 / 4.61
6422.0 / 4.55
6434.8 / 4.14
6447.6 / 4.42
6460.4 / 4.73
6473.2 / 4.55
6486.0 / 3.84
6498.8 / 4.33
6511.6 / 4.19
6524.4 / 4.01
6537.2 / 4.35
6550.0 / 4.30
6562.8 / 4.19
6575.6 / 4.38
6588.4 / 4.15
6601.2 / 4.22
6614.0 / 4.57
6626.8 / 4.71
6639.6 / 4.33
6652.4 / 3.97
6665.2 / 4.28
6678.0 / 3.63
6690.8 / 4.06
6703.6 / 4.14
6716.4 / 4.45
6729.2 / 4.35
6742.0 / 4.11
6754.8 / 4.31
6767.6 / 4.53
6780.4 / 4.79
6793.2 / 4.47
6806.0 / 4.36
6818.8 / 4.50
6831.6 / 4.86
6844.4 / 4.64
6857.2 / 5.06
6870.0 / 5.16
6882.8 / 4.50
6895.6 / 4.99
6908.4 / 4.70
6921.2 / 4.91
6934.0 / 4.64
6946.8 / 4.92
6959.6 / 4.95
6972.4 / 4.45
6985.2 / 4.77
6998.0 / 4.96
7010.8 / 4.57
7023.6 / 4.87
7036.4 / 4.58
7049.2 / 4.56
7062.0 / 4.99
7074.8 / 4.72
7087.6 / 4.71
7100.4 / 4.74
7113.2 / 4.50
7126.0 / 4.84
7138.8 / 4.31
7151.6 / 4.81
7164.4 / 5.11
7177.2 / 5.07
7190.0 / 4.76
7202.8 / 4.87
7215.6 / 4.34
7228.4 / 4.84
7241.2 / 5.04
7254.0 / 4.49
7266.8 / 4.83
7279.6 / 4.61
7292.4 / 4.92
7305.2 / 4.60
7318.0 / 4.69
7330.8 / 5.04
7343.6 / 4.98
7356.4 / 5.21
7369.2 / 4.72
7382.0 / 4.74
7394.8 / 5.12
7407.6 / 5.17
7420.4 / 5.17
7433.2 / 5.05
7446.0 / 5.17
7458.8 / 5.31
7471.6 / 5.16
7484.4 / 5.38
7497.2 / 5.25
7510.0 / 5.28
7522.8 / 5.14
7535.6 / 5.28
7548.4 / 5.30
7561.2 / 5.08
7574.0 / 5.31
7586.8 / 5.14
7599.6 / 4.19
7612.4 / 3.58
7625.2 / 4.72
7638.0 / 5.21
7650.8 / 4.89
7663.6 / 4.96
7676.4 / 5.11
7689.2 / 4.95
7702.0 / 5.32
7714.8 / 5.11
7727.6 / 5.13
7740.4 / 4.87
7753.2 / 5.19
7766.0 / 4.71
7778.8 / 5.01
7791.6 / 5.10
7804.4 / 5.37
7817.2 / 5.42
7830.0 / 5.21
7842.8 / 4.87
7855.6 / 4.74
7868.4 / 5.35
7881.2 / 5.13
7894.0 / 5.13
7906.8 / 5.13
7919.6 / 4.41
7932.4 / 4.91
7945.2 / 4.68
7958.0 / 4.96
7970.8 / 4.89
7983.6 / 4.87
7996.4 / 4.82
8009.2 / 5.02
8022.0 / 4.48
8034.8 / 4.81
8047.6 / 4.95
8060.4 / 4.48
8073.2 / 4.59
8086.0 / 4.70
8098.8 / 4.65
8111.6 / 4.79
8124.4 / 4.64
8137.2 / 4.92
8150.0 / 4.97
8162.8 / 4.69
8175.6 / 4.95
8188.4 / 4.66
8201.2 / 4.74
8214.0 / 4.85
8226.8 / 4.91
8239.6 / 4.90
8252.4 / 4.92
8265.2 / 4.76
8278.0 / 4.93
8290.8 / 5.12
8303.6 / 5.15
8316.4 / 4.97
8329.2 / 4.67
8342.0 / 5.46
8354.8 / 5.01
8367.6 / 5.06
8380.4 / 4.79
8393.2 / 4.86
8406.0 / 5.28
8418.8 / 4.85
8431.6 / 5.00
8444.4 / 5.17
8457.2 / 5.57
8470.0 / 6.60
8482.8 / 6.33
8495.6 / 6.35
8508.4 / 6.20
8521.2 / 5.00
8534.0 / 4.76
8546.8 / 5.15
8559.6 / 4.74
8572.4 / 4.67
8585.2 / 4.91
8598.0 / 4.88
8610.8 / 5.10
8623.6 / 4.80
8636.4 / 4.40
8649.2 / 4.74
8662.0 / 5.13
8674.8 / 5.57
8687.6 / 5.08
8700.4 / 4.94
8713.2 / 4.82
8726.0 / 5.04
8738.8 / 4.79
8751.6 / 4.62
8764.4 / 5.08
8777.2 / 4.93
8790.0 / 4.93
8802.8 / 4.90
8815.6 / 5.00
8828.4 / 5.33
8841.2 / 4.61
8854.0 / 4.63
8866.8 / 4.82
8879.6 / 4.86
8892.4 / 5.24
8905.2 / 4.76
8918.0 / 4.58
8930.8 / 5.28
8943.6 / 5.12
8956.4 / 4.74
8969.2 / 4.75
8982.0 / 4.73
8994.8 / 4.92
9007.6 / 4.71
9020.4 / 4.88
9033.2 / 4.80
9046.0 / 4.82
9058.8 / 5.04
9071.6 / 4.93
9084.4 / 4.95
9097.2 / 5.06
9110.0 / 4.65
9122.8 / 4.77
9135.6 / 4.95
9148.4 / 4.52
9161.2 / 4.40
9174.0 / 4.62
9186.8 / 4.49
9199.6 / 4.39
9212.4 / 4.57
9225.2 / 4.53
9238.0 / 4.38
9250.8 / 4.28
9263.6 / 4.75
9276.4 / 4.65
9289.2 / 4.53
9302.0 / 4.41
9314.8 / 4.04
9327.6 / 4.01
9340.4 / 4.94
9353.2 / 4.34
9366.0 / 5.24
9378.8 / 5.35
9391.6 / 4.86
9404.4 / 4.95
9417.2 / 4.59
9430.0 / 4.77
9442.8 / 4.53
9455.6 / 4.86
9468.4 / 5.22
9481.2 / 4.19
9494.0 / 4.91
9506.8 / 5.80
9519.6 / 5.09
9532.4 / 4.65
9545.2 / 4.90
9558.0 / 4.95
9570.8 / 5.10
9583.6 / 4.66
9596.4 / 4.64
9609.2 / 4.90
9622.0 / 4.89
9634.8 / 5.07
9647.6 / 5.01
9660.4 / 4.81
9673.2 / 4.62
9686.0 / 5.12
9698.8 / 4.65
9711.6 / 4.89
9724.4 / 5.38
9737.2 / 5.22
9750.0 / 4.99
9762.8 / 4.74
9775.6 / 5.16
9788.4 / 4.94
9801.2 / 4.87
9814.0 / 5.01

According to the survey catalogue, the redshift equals 0.29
